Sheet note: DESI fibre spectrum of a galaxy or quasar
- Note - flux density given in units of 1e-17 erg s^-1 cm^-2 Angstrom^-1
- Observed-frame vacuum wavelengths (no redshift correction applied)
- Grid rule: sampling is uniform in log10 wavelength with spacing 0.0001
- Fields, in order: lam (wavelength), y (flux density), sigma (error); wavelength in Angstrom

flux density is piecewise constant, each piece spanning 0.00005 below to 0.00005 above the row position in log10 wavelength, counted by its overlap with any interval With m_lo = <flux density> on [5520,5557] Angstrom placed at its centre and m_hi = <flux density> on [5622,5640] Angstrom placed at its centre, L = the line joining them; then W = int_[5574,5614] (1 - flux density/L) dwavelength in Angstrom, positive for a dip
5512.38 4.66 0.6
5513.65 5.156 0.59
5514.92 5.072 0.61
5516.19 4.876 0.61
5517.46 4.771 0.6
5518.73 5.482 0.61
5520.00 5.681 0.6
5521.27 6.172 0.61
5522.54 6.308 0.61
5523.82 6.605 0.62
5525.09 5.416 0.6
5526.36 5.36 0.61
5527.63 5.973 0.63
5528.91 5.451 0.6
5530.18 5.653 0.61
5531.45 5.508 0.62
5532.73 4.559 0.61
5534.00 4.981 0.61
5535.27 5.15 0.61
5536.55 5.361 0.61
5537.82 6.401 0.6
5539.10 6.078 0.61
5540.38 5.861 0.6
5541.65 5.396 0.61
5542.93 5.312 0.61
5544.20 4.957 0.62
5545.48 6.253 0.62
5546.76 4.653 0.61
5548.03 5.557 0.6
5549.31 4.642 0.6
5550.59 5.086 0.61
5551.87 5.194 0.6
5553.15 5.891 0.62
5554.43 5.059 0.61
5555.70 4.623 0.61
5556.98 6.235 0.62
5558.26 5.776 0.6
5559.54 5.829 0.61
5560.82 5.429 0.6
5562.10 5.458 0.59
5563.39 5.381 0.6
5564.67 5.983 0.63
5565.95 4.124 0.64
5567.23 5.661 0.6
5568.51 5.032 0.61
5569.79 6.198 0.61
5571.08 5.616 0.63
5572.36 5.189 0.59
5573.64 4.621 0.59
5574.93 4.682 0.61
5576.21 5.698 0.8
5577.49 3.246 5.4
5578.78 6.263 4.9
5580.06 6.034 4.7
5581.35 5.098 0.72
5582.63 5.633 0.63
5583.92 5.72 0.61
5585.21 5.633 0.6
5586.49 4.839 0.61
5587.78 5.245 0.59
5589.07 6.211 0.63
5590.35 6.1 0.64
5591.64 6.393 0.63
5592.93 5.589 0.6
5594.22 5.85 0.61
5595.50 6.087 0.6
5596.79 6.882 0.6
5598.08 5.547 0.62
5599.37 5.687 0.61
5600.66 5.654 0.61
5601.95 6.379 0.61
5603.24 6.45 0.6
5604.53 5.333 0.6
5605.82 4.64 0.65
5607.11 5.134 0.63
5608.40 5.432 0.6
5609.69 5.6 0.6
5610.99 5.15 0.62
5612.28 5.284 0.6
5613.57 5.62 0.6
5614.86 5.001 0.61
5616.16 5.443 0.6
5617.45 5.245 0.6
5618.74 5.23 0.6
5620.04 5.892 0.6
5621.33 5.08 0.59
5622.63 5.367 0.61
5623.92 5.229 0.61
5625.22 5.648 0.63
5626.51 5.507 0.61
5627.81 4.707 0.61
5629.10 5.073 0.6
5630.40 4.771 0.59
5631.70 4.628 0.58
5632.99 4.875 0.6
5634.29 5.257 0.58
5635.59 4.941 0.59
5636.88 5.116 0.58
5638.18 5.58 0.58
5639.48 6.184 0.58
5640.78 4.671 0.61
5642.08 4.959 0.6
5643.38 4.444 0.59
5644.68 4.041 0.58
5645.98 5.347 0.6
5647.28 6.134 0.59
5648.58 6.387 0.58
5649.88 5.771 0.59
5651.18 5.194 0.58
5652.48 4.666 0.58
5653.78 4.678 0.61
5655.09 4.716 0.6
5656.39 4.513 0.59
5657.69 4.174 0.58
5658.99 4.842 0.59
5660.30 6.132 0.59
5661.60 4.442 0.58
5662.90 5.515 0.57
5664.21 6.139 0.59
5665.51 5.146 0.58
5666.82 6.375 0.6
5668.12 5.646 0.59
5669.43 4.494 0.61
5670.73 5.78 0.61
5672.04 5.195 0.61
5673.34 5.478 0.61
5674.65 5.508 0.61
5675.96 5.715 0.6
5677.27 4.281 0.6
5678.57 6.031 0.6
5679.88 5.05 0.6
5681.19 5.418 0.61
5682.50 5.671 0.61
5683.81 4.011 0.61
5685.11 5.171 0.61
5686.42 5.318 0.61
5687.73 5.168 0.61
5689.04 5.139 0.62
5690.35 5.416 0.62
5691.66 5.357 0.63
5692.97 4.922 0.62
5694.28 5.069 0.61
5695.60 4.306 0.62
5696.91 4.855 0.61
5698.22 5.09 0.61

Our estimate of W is -1.95 Angstrom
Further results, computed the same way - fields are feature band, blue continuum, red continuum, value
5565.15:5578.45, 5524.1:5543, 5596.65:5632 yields 1.02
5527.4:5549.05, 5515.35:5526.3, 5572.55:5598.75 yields 0.63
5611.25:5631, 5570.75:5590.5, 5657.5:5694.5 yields 0.16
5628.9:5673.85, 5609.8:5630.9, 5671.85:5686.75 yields 0.65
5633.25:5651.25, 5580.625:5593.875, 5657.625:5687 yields 0.48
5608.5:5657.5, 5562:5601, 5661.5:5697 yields 1.85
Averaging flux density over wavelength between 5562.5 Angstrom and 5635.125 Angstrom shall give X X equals 5.42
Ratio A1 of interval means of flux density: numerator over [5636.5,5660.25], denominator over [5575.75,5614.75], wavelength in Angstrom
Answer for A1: 0.9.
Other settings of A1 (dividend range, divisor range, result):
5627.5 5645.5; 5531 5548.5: 0.91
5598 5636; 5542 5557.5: 1.01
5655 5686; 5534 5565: 0.96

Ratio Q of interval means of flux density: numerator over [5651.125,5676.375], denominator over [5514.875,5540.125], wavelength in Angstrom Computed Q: 0.94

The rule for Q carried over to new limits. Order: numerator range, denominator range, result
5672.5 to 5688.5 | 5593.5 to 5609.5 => 0.91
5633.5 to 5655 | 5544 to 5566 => 0.97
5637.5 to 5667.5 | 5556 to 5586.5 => 0.97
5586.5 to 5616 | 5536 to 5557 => 1.05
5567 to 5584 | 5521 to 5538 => 0.95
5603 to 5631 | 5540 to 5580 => 0.99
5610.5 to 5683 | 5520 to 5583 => 0.96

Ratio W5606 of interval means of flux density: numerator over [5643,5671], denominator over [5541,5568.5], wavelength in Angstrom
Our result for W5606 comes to 0.97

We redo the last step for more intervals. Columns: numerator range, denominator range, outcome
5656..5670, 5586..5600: 0.89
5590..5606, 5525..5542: 1.07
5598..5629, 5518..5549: 0.97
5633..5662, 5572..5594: 0.94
